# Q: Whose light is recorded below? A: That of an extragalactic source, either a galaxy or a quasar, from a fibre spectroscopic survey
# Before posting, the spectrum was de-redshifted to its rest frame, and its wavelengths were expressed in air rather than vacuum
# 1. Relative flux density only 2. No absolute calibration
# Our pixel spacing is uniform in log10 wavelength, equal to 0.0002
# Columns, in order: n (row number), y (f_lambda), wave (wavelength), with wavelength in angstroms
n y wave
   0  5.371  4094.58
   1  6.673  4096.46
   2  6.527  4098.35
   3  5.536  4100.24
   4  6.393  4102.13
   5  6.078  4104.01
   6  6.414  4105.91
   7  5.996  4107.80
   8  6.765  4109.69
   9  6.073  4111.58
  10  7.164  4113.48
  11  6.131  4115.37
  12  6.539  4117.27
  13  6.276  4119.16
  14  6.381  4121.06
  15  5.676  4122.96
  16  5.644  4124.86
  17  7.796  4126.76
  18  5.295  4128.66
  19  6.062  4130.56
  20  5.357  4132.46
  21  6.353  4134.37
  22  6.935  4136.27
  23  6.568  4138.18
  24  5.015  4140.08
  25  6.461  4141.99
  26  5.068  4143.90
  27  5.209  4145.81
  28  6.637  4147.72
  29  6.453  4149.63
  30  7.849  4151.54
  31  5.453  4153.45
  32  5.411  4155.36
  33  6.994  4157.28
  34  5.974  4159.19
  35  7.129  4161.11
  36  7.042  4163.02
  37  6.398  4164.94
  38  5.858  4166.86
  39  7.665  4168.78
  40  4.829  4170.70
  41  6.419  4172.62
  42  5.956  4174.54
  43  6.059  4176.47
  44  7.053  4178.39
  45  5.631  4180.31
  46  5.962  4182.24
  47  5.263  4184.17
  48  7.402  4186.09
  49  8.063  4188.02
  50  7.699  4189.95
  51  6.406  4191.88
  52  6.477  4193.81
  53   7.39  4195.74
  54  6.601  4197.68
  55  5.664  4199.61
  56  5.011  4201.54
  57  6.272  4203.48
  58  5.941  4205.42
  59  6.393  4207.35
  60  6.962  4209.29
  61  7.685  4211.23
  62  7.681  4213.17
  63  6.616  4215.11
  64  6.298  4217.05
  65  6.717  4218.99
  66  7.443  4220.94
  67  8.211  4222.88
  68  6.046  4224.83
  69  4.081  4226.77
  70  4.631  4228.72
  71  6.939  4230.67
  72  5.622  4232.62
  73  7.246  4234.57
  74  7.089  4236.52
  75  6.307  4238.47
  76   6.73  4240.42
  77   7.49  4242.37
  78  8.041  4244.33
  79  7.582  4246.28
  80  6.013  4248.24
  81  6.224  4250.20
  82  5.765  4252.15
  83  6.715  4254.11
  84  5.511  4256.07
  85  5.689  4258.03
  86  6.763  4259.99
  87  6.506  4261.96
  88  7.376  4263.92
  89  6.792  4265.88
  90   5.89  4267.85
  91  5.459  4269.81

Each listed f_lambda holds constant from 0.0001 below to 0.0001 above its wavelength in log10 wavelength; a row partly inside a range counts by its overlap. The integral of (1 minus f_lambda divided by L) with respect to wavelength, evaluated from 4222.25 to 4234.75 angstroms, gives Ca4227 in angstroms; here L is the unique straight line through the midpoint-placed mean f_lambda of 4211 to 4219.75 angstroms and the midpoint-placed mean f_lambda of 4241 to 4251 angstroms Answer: 1.8 angstroms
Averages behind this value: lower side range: 6.95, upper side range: 7.07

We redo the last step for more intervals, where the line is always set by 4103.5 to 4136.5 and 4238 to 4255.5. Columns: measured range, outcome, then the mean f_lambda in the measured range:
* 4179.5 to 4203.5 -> 0.3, 6.46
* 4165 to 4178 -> 0.5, 6.19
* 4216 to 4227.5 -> 0.2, 6.52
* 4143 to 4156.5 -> 0.7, 6.03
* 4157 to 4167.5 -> -0.2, 6.56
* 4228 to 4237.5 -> 0.5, 6.35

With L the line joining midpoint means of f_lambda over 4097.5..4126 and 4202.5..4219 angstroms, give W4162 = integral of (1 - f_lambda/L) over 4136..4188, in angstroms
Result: 1.8 angstroms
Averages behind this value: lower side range 6.25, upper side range 6.73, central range 6.27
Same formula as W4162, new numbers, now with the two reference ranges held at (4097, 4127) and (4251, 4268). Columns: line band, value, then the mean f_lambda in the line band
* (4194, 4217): -0.8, 6.55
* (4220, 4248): -1.4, 6.66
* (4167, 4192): -0.6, 6.48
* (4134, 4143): 0.1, 6.25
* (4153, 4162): 0.1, 6.23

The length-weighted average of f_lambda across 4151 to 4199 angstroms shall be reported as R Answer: 6.5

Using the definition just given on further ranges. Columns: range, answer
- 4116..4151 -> 6.12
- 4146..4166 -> 6.48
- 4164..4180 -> 6.25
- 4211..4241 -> 6.55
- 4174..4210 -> 6.43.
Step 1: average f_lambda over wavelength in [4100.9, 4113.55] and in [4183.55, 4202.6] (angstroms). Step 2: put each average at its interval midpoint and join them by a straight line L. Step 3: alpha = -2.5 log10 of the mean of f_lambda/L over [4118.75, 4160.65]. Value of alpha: 0.05 mag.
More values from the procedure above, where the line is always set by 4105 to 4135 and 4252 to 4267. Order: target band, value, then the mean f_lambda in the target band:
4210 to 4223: -0.129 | 7.17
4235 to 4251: -0.090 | 6.95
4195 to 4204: 0.033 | 6.15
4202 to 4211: -0.011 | 6.42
